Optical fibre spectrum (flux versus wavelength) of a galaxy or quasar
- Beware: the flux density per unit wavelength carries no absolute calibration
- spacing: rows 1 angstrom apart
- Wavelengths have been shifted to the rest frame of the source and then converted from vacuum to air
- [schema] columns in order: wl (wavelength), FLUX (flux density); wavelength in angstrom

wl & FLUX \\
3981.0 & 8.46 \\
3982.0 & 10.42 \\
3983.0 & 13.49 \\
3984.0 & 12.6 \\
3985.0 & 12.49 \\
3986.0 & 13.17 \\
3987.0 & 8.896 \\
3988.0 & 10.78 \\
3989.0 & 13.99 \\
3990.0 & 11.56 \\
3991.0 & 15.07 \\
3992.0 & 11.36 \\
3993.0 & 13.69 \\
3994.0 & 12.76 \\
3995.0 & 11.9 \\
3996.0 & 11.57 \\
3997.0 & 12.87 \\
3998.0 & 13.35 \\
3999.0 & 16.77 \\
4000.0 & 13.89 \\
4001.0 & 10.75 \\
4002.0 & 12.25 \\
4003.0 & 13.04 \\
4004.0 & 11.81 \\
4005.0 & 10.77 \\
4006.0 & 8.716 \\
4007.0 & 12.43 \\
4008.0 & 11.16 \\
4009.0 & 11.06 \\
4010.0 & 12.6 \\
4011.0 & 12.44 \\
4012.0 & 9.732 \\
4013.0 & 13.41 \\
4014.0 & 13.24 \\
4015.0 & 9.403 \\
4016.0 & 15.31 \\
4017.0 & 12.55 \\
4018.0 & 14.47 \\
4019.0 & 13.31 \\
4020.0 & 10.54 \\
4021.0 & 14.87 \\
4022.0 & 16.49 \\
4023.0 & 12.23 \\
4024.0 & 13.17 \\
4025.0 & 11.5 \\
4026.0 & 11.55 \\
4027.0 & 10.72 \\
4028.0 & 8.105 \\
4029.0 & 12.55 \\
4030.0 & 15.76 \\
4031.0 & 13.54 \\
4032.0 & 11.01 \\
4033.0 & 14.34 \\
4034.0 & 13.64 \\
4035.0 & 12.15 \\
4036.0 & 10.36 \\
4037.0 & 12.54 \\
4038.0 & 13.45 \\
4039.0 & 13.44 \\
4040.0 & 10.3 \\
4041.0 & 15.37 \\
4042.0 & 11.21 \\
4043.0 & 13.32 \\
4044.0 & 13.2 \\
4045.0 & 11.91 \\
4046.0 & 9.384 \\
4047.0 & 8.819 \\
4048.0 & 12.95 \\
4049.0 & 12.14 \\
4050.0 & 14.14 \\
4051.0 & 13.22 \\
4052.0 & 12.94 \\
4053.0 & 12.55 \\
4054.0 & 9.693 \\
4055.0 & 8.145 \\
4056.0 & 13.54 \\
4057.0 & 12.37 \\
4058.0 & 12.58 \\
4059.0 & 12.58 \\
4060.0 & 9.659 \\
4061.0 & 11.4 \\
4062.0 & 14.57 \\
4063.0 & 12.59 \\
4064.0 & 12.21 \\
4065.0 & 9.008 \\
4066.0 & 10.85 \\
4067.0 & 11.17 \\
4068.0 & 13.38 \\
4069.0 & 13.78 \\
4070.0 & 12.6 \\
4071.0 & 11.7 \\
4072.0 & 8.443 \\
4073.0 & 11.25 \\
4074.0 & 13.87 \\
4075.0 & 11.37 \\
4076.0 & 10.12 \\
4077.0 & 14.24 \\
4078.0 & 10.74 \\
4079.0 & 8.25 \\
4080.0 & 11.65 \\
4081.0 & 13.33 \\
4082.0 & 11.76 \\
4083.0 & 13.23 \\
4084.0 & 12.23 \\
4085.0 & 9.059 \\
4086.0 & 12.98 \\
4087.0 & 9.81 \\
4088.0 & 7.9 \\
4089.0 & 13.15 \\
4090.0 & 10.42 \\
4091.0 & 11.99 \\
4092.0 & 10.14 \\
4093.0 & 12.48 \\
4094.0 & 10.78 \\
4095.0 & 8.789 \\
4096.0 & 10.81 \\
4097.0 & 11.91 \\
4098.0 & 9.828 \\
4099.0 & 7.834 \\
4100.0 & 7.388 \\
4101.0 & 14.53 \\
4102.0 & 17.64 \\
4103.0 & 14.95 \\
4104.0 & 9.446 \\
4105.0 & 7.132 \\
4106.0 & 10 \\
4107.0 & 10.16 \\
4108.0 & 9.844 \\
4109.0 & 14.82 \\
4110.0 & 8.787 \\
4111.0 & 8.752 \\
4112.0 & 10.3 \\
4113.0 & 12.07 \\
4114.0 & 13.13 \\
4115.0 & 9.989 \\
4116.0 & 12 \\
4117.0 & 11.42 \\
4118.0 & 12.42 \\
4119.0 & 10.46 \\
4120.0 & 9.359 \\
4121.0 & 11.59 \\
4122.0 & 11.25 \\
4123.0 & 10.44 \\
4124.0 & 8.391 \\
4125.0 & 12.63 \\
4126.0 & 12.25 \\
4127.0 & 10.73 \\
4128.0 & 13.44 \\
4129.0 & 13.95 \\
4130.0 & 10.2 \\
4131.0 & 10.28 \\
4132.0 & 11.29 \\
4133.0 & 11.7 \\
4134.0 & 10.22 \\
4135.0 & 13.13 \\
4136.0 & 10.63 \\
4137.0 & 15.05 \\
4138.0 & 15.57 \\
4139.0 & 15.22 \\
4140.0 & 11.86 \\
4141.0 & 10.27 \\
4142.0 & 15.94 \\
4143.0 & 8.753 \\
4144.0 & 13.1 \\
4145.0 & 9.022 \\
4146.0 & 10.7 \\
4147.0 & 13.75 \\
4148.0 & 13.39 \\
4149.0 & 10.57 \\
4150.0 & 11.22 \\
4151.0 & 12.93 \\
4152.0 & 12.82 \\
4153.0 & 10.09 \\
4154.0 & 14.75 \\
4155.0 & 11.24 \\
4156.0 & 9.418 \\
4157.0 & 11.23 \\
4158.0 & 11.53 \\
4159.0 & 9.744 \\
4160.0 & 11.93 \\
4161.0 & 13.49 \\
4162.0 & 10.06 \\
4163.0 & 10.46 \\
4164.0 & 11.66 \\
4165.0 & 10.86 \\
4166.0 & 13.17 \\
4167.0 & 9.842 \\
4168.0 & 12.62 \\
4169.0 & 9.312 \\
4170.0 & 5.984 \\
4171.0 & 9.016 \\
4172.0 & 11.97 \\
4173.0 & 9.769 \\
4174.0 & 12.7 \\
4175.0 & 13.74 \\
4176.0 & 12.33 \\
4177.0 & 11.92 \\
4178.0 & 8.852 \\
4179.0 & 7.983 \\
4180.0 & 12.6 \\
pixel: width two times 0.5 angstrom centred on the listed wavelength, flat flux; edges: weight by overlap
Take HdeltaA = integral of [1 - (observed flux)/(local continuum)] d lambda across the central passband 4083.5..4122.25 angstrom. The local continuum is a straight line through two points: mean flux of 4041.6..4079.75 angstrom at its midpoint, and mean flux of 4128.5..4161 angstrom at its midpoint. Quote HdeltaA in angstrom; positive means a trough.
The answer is 2.9 angstrom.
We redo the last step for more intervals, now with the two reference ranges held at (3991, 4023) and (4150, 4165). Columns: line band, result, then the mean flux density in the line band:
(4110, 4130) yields 0.9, 11.2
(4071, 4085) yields 0.7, 11.5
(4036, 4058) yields 0.3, 12.1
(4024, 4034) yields 0.1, 12.2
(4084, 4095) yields 1.0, 10.8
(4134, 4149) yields -1.1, 12.5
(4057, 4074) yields 0.5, 11.8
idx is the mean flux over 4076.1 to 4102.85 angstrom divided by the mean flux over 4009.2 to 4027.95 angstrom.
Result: 0.9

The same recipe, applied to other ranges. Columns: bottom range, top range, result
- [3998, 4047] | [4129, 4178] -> 0.94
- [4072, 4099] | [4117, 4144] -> 1.06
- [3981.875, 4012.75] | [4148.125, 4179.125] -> 0.91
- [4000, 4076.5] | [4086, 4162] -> 0.94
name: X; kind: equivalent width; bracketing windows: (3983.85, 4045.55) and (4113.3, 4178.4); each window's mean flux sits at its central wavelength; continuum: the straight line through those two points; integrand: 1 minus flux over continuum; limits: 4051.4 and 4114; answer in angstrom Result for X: 3.4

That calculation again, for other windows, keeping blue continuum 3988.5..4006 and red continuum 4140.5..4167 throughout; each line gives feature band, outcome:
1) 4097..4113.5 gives 1.4 angstrom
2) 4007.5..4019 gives 0.2 angstrom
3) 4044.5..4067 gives 1.1 angstrom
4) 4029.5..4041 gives -0.4 angstrom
